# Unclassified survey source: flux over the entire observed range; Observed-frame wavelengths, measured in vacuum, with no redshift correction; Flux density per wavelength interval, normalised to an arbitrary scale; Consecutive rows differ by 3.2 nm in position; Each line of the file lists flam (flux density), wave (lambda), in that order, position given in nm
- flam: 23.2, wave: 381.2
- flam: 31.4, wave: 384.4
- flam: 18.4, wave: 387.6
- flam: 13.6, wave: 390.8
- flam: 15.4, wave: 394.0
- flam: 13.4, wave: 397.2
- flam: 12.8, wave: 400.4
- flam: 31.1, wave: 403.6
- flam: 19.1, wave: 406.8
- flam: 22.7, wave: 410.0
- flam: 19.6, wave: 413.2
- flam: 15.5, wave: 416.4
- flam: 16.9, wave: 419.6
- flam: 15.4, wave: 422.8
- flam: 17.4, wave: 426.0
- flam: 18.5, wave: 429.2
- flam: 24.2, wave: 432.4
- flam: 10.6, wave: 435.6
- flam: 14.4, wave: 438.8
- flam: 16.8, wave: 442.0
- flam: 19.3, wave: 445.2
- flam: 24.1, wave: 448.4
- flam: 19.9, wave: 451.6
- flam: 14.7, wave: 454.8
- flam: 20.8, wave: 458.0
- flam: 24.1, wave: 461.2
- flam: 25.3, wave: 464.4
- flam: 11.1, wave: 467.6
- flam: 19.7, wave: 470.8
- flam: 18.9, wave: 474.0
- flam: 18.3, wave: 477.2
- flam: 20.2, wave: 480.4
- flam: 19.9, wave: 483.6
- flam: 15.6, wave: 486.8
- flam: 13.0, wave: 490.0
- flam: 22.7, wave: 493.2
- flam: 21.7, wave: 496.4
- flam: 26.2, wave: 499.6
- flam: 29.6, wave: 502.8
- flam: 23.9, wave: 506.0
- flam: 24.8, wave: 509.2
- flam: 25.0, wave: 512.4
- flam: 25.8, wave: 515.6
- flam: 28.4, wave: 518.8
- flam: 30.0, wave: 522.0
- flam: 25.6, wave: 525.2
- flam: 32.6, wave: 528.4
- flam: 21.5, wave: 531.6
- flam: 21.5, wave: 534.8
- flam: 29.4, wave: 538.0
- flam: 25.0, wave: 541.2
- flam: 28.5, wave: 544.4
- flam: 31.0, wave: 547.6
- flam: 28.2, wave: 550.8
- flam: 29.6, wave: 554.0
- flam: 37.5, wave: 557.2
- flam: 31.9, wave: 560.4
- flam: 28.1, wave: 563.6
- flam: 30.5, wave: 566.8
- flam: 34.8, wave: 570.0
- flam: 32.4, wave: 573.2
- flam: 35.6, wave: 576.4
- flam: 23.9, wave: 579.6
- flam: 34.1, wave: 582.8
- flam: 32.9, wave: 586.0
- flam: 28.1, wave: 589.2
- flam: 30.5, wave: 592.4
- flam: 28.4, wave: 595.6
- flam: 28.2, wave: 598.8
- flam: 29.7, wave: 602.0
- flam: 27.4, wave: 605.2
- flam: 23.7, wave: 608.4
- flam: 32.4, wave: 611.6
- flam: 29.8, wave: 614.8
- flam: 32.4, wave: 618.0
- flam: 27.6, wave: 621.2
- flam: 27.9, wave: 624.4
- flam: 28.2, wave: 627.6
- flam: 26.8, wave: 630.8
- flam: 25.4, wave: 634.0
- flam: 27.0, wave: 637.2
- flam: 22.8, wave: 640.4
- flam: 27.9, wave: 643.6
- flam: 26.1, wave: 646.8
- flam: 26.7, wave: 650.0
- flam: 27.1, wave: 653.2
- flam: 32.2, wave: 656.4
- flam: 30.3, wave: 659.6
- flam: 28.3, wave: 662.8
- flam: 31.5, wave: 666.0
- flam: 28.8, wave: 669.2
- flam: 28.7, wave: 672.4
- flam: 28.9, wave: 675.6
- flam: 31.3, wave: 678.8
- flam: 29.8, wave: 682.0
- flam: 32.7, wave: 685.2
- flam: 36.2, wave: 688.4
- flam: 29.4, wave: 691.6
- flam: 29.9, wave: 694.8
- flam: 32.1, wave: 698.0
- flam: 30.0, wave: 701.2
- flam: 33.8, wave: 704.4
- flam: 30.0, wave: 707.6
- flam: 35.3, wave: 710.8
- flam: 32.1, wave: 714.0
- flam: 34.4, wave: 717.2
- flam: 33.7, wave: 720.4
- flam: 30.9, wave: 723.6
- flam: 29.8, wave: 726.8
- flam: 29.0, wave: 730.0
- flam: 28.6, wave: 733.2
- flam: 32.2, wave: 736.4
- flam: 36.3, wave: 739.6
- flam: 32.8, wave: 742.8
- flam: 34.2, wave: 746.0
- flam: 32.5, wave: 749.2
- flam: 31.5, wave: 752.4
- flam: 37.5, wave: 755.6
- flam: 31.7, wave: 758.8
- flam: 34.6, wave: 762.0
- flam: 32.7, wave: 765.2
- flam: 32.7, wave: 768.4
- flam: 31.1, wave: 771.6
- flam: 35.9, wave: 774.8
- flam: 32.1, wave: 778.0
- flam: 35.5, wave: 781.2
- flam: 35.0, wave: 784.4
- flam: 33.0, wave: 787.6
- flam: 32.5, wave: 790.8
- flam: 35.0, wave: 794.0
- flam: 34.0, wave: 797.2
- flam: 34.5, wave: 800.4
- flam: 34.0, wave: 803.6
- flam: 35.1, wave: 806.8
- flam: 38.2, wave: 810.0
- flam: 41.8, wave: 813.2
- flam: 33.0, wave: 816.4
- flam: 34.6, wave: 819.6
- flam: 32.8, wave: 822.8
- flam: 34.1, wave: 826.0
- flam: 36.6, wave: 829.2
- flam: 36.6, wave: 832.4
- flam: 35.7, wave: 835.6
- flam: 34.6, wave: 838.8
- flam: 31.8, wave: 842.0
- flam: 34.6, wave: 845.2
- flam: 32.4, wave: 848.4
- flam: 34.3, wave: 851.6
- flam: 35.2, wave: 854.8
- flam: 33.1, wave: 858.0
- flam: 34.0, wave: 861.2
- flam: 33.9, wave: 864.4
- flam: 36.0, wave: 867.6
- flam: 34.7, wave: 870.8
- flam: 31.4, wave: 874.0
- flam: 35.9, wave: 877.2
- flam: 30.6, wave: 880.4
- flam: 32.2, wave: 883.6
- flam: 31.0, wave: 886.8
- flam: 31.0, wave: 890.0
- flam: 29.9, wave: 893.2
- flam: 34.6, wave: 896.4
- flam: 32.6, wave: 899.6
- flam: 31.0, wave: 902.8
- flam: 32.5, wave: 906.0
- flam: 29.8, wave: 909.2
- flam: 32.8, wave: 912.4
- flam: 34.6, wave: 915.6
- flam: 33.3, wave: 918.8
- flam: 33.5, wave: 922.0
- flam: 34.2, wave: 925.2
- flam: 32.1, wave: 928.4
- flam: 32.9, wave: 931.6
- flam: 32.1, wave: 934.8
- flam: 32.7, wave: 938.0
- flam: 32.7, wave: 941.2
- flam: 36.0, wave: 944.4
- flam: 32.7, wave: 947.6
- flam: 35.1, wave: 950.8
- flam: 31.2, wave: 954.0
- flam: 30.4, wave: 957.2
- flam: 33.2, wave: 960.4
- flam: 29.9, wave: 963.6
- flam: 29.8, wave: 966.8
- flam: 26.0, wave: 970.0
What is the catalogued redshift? 0.237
